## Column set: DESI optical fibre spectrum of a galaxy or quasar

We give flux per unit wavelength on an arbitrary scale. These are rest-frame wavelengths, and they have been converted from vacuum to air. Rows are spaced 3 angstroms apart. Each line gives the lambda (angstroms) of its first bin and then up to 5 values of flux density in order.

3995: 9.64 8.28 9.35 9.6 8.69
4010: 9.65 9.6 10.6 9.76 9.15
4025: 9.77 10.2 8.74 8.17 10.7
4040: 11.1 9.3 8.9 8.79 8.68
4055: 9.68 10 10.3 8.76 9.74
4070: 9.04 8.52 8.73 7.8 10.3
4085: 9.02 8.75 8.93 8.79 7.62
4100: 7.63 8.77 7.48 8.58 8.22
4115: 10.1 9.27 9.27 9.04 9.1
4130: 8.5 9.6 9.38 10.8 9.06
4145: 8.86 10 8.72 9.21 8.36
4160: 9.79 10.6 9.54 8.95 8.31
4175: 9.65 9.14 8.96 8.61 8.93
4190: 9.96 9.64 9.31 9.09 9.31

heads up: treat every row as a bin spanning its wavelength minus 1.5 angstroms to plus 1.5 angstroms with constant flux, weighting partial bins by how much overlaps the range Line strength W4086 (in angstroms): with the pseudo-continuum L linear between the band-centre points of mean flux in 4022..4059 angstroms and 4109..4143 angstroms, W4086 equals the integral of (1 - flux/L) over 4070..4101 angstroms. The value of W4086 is 2.4 angstroms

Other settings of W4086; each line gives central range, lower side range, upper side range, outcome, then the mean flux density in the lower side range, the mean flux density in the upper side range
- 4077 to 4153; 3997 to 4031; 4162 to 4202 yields 3.4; 9.5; 9.27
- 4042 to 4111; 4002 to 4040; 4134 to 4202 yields 4.6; 9.61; 9.31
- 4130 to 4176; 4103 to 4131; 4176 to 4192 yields -1.8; 8.84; 9.15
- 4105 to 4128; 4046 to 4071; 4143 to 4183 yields 0.9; 9.35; 9.23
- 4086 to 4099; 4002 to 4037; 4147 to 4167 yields 1.3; 9.5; 9.44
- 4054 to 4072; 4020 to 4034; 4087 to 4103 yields -1.5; 9.34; 8.37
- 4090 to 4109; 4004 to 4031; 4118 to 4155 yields 2.4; 9.62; 9.3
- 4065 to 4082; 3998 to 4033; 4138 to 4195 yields 0.9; 9.48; 9.31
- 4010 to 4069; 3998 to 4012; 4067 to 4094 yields -3.2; 9.22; 8.93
